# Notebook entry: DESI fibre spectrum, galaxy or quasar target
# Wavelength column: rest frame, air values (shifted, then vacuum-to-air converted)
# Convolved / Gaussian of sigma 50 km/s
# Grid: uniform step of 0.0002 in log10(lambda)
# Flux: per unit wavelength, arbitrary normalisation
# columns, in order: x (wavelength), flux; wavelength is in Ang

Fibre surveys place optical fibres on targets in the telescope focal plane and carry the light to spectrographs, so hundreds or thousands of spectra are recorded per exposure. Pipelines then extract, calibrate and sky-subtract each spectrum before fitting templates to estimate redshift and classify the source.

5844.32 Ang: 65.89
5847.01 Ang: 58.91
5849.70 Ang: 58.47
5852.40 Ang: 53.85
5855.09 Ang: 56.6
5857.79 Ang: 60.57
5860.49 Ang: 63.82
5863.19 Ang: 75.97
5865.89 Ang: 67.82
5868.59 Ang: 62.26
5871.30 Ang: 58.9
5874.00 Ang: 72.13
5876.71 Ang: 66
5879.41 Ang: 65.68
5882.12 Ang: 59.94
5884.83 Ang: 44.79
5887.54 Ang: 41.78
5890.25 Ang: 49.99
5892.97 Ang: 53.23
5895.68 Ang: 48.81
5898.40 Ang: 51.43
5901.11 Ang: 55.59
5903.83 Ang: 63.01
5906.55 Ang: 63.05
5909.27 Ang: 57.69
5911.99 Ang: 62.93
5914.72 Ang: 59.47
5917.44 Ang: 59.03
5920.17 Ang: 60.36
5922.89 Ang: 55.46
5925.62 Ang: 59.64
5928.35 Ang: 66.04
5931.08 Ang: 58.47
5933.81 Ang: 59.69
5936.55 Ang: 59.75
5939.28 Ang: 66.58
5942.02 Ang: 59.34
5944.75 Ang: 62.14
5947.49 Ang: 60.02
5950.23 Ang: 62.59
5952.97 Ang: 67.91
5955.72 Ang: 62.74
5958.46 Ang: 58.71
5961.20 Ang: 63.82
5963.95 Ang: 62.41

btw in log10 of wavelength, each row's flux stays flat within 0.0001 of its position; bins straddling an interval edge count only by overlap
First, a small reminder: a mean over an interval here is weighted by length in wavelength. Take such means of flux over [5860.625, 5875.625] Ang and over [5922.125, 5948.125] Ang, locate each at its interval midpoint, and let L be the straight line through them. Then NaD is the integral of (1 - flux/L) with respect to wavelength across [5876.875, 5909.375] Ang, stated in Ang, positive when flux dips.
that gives 4.9 Ang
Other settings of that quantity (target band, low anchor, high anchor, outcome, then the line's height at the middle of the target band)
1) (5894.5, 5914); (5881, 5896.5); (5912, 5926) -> -1.1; 54.5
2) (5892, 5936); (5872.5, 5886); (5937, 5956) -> 2.8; 62.4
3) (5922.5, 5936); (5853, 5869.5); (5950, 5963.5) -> 0.7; 63.4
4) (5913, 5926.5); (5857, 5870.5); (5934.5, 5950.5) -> 0.9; 62.9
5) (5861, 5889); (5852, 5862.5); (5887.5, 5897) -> -3.4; 54.7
